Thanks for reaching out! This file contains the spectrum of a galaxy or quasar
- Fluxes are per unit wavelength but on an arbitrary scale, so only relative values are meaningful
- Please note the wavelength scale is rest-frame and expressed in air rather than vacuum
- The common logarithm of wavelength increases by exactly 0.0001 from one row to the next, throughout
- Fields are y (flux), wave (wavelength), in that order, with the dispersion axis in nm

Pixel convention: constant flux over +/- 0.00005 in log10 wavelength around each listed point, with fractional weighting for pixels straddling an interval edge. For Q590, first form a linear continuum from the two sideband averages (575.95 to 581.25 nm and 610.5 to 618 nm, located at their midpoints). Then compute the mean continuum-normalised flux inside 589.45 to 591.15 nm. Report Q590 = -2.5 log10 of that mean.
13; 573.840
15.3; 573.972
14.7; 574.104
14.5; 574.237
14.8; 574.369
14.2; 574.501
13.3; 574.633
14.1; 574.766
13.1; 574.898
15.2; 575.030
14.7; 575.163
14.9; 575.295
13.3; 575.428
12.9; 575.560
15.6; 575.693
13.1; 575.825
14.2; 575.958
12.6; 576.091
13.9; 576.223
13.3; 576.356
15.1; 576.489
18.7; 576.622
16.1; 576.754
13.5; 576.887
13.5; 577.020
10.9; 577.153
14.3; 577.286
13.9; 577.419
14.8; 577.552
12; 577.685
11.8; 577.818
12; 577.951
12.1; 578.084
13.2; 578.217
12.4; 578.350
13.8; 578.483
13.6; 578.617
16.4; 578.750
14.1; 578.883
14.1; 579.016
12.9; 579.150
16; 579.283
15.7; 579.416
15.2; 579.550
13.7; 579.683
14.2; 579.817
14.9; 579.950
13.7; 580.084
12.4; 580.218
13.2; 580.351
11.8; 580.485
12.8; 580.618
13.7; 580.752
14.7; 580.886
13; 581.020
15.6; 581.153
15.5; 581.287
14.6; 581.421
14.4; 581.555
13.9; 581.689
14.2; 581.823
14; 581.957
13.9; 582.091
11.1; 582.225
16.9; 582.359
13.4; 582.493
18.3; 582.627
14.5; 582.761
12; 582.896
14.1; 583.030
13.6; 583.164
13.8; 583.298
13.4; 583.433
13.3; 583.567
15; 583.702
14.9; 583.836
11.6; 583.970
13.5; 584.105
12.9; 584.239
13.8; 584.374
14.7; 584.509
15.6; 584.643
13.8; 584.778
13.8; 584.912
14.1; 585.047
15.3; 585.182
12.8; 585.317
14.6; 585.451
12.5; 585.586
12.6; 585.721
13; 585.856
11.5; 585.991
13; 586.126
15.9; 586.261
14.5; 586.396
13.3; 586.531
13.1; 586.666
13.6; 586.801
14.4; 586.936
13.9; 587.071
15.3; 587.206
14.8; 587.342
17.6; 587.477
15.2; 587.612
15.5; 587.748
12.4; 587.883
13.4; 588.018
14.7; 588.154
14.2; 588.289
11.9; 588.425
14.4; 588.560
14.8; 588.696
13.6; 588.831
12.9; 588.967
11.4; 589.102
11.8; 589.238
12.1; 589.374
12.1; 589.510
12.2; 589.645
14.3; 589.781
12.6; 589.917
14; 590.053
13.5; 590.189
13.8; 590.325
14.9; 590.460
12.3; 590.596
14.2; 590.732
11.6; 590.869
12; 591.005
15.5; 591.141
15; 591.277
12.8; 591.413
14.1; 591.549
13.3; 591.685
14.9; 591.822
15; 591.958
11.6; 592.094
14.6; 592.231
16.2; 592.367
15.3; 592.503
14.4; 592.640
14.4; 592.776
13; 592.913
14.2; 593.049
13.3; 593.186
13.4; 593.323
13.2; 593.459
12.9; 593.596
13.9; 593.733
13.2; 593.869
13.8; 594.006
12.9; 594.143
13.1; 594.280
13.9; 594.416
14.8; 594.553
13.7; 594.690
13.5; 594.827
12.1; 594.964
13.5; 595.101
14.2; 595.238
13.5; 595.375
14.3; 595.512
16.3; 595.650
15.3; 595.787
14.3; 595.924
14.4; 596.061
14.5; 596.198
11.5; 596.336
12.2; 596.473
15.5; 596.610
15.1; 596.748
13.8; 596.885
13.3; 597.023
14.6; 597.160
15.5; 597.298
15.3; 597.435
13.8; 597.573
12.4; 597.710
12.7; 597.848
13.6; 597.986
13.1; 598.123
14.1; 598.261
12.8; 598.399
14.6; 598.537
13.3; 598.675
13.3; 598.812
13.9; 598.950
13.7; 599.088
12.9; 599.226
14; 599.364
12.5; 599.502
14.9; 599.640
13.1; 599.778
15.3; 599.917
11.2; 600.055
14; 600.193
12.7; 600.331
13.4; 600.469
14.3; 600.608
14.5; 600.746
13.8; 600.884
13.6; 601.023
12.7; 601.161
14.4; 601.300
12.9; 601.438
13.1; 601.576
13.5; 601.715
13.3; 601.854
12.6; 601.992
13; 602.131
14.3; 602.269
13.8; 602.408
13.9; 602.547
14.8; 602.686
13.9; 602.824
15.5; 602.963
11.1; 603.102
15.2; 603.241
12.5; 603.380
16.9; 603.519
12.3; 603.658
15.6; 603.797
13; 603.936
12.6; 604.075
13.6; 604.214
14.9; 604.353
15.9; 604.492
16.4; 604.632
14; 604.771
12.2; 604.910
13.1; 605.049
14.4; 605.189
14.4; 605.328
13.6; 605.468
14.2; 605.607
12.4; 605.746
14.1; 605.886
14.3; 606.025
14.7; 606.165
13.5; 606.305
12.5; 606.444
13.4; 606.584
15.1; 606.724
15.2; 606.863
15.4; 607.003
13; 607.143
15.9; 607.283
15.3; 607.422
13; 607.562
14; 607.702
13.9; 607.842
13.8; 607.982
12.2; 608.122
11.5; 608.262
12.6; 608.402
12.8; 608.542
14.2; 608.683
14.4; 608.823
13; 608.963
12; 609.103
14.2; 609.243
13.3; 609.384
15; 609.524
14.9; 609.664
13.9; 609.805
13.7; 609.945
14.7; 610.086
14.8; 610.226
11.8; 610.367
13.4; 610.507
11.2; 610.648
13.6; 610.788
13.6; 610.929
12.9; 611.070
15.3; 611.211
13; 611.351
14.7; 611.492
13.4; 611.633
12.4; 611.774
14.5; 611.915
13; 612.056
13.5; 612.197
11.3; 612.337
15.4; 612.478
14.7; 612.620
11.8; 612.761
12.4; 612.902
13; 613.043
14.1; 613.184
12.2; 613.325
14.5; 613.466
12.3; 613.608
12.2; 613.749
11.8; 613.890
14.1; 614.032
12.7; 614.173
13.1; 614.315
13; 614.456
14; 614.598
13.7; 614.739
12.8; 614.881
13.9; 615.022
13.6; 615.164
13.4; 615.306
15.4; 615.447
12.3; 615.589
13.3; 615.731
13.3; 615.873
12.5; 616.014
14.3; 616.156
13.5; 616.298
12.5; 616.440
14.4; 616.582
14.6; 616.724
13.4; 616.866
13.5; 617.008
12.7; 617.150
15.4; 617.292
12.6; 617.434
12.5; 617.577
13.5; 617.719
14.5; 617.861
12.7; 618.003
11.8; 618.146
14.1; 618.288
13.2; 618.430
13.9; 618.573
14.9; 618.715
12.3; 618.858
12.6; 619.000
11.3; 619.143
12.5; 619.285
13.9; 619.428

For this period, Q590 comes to 0.04 mag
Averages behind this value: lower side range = 13.9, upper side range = 13.4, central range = 13.2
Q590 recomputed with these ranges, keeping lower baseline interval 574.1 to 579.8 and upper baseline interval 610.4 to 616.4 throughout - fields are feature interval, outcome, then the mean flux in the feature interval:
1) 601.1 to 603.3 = -0.009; 13.6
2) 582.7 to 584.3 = 0.026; 13.5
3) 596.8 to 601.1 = -0.008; 13.7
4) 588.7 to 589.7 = 0.107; 12.5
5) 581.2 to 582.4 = -0.026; 14.2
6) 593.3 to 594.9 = 0.011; 13.5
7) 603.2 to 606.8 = -0.045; 14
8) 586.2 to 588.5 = -0.041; 14.3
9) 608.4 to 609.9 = -0.027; 13.7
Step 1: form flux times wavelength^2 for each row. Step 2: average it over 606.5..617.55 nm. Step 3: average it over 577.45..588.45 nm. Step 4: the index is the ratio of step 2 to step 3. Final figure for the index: 1.1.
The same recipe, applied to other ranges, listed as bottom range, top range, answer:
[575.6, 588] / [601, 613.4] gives 1.07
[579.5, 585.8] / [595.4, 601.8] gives 1.04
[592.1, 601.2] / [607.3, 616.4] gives 1.02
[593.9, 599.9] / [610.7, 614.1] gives 1.01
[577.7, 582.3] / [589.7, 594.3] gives 1.04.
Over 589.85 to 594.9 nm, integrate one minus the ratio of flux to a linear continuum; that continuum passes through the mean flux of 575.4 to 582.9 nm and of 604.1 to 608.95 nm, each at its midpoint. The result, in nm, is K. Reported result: 0.07 nm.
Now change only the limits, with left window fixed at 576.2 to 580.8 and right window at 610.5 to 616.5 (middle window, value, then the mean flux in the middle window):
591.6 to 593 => -0.07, 14.3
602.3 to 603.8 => -0.07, 14.1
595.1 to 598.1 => -0.12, 14.1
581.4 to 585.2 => -0.09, 14.1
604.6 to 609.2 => -0.12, 13.8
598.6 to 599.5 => 0.00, 13.5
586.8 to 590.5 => -0.02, 13.8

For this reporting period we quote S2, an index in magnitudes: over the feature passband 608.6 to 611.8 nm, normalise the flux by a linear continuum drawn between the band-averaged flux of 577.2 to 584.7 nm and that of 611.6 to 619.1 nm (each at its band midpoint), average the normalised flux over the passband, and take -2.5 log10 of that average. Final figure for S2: -0.018 mag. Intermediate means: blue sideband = 13.9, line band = 13.6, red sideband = 13.3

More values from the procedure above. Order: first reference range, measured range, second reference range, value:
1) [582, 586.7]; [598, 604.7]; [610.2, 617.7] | -0.02 mag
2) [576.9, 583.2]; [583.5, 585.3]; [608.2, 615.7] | -0.02 mag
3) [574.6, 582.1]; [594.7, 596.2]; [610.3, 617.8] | -0.04 mag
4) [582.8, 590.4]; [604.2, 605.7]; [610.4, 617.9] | -0.06 mag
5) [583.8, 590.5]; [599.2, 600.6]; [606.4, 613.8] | 0.01 mag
